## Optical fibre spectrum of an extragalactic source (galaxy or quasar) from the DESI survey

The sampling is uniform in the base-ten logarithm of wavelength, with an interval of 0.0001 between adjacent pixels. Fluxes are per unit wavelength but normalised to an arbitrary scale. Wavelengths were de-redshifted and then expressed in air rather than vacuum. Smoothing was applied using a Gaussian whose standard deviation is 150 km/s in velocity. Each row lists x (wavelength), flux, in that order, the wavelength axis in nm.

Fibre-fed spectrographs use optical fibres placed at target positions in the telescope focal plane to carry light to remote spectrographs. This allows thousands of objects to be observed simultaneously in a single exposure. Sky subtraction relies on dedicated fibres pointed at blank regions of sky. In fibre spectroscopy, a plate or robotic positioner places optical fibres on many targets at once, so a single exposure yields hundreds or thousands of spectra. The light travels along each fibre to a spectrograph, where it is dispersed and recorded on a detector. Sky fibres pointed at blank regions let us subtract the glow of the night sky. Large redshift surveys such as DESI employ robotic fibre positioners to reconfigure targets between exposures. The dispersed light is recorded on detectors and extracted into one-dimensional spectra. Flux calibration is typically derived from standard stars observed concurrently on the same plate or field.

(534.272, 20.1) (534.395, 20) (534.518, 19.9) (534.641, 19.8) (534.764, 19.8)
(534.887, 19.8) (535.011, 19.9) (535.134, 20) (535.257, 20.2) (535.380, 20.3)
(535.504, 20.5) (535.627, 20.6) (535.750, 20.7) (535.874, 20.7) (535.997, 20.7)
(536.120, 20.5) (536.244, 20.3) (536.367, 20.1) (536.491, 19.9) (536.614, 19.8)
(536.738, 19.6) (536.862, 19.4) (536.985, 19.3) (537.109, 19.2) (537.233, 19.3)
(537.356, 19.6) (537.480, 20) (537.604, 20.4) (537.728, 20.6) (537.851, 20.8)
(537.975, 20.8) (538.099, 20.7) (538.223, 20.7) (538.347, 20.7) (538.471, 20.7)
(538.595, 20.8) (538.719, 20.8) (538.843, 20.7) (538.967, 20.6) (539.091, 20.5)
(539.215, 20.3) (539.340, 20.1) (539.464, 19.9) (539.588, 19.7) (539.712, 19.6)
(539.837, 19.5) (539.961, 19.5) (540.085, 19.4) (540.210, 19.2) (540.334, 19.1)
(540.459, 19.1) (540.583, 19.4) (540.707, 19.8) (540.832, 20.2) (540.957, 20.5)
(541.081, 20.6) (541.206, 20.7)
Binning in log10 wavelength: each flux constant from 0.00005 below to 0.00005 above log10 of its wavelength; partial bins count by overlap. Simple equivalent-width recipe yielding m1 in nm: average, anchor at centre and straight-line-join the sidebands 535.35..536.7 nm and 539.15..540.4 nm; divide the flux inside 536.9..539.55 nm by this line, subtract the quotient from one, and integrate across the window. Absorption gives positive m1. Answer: -0.05 nm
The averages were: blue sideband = 20.4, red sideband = 19.6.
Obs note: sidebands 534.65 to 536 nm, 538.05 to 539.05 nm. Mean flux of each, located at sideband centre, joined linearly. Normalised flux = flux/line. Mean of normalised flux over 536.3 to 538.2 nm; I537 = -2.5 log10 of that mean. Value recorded 0.03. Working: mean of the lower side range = 20.3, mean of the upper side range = 20.7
